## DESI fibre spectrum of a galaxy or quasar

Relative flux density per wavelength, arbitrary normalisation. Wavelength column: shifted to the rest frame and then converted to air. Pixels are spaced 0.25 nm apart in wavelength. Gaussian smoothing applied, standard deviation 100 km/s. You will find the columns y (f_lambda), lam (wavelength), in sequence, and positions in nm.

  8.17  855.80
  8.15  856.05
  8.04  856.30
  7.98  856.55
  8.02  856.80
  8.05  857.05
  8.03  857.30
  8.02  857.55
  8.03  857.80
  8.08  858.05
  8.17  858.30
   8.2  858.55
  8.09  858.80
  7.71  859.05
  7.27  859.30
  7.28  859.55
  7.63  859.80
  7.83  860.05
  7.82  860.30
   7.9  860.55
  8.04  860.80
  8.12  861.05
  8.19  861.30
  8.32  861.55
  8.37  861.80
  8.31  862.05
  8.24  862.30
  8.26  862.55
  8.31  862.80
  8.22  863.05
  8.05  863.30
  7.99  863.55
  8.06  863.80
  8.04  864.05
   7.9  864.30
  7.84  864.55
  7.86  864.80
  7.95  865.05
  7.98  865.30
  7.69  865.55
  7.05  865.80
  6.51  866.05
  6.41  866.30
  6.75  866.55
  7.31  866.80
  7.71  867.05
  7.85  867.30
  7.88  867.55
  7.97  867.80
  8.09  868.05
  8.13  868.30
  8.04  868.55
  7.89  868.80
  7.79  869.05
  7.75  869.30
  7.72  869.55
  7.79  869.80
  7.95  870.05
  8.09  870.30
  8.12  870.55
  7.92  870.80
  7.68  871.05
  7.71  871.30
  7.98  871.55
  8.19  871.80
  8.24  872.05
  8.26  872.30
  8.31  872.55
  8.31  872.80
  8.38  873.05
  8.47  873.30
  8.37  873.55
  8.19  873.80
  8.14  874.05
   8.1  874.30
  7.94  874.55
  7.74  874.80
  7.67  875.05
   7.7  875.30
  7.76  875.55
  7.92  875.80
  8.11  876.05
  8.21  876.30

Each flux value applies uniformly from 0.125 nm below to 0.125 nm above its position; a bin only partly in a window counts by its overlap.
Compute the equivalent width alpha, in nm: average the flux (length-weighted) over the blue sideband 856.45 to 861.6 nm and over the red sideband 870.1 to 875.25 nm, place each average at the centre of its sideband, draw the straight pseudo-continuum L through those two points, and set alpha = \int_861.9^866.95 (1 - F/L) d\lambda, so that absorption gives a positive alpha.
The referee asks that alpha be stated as 0.16 nm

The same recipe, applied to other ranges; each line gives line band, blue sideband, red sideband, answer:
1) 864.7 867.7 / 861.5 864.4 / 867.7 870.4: 0.234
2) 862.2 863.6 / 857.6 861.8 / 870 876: -0.040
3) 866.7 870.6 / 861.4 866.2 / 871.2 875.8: 0.063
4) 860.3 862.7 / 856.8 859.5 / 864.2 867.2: -0.145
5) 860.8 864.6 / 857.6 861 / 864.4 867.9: -0.237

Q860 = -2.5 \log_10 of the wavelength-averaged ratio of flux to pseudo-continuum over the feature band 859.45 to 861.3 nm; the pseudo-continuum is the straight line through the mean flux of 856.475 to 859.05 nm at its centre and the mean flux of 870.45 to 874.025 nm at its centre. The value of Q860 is 0.03 mag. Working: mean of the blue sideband 8.05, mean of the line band 7.84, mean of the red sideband 8.15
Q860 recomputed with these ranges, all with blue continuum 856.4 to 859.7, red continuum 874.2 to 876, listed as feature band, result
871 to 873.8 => -0.05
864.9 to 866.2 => 0.07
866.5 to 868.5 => 0.02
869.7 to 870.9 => -0.02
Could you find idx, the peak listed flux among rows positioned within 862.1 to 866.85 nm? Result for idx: 8.31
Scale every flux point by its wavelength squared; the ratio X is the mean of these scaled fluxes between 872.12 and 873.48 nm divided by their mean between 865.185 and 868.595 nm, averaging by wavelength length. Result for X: 1.13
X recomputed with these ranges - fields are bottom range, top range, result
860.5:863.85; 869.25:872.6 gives 1.00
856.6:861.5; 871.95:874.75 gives 1.07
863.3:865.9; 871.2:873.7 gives 1.07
